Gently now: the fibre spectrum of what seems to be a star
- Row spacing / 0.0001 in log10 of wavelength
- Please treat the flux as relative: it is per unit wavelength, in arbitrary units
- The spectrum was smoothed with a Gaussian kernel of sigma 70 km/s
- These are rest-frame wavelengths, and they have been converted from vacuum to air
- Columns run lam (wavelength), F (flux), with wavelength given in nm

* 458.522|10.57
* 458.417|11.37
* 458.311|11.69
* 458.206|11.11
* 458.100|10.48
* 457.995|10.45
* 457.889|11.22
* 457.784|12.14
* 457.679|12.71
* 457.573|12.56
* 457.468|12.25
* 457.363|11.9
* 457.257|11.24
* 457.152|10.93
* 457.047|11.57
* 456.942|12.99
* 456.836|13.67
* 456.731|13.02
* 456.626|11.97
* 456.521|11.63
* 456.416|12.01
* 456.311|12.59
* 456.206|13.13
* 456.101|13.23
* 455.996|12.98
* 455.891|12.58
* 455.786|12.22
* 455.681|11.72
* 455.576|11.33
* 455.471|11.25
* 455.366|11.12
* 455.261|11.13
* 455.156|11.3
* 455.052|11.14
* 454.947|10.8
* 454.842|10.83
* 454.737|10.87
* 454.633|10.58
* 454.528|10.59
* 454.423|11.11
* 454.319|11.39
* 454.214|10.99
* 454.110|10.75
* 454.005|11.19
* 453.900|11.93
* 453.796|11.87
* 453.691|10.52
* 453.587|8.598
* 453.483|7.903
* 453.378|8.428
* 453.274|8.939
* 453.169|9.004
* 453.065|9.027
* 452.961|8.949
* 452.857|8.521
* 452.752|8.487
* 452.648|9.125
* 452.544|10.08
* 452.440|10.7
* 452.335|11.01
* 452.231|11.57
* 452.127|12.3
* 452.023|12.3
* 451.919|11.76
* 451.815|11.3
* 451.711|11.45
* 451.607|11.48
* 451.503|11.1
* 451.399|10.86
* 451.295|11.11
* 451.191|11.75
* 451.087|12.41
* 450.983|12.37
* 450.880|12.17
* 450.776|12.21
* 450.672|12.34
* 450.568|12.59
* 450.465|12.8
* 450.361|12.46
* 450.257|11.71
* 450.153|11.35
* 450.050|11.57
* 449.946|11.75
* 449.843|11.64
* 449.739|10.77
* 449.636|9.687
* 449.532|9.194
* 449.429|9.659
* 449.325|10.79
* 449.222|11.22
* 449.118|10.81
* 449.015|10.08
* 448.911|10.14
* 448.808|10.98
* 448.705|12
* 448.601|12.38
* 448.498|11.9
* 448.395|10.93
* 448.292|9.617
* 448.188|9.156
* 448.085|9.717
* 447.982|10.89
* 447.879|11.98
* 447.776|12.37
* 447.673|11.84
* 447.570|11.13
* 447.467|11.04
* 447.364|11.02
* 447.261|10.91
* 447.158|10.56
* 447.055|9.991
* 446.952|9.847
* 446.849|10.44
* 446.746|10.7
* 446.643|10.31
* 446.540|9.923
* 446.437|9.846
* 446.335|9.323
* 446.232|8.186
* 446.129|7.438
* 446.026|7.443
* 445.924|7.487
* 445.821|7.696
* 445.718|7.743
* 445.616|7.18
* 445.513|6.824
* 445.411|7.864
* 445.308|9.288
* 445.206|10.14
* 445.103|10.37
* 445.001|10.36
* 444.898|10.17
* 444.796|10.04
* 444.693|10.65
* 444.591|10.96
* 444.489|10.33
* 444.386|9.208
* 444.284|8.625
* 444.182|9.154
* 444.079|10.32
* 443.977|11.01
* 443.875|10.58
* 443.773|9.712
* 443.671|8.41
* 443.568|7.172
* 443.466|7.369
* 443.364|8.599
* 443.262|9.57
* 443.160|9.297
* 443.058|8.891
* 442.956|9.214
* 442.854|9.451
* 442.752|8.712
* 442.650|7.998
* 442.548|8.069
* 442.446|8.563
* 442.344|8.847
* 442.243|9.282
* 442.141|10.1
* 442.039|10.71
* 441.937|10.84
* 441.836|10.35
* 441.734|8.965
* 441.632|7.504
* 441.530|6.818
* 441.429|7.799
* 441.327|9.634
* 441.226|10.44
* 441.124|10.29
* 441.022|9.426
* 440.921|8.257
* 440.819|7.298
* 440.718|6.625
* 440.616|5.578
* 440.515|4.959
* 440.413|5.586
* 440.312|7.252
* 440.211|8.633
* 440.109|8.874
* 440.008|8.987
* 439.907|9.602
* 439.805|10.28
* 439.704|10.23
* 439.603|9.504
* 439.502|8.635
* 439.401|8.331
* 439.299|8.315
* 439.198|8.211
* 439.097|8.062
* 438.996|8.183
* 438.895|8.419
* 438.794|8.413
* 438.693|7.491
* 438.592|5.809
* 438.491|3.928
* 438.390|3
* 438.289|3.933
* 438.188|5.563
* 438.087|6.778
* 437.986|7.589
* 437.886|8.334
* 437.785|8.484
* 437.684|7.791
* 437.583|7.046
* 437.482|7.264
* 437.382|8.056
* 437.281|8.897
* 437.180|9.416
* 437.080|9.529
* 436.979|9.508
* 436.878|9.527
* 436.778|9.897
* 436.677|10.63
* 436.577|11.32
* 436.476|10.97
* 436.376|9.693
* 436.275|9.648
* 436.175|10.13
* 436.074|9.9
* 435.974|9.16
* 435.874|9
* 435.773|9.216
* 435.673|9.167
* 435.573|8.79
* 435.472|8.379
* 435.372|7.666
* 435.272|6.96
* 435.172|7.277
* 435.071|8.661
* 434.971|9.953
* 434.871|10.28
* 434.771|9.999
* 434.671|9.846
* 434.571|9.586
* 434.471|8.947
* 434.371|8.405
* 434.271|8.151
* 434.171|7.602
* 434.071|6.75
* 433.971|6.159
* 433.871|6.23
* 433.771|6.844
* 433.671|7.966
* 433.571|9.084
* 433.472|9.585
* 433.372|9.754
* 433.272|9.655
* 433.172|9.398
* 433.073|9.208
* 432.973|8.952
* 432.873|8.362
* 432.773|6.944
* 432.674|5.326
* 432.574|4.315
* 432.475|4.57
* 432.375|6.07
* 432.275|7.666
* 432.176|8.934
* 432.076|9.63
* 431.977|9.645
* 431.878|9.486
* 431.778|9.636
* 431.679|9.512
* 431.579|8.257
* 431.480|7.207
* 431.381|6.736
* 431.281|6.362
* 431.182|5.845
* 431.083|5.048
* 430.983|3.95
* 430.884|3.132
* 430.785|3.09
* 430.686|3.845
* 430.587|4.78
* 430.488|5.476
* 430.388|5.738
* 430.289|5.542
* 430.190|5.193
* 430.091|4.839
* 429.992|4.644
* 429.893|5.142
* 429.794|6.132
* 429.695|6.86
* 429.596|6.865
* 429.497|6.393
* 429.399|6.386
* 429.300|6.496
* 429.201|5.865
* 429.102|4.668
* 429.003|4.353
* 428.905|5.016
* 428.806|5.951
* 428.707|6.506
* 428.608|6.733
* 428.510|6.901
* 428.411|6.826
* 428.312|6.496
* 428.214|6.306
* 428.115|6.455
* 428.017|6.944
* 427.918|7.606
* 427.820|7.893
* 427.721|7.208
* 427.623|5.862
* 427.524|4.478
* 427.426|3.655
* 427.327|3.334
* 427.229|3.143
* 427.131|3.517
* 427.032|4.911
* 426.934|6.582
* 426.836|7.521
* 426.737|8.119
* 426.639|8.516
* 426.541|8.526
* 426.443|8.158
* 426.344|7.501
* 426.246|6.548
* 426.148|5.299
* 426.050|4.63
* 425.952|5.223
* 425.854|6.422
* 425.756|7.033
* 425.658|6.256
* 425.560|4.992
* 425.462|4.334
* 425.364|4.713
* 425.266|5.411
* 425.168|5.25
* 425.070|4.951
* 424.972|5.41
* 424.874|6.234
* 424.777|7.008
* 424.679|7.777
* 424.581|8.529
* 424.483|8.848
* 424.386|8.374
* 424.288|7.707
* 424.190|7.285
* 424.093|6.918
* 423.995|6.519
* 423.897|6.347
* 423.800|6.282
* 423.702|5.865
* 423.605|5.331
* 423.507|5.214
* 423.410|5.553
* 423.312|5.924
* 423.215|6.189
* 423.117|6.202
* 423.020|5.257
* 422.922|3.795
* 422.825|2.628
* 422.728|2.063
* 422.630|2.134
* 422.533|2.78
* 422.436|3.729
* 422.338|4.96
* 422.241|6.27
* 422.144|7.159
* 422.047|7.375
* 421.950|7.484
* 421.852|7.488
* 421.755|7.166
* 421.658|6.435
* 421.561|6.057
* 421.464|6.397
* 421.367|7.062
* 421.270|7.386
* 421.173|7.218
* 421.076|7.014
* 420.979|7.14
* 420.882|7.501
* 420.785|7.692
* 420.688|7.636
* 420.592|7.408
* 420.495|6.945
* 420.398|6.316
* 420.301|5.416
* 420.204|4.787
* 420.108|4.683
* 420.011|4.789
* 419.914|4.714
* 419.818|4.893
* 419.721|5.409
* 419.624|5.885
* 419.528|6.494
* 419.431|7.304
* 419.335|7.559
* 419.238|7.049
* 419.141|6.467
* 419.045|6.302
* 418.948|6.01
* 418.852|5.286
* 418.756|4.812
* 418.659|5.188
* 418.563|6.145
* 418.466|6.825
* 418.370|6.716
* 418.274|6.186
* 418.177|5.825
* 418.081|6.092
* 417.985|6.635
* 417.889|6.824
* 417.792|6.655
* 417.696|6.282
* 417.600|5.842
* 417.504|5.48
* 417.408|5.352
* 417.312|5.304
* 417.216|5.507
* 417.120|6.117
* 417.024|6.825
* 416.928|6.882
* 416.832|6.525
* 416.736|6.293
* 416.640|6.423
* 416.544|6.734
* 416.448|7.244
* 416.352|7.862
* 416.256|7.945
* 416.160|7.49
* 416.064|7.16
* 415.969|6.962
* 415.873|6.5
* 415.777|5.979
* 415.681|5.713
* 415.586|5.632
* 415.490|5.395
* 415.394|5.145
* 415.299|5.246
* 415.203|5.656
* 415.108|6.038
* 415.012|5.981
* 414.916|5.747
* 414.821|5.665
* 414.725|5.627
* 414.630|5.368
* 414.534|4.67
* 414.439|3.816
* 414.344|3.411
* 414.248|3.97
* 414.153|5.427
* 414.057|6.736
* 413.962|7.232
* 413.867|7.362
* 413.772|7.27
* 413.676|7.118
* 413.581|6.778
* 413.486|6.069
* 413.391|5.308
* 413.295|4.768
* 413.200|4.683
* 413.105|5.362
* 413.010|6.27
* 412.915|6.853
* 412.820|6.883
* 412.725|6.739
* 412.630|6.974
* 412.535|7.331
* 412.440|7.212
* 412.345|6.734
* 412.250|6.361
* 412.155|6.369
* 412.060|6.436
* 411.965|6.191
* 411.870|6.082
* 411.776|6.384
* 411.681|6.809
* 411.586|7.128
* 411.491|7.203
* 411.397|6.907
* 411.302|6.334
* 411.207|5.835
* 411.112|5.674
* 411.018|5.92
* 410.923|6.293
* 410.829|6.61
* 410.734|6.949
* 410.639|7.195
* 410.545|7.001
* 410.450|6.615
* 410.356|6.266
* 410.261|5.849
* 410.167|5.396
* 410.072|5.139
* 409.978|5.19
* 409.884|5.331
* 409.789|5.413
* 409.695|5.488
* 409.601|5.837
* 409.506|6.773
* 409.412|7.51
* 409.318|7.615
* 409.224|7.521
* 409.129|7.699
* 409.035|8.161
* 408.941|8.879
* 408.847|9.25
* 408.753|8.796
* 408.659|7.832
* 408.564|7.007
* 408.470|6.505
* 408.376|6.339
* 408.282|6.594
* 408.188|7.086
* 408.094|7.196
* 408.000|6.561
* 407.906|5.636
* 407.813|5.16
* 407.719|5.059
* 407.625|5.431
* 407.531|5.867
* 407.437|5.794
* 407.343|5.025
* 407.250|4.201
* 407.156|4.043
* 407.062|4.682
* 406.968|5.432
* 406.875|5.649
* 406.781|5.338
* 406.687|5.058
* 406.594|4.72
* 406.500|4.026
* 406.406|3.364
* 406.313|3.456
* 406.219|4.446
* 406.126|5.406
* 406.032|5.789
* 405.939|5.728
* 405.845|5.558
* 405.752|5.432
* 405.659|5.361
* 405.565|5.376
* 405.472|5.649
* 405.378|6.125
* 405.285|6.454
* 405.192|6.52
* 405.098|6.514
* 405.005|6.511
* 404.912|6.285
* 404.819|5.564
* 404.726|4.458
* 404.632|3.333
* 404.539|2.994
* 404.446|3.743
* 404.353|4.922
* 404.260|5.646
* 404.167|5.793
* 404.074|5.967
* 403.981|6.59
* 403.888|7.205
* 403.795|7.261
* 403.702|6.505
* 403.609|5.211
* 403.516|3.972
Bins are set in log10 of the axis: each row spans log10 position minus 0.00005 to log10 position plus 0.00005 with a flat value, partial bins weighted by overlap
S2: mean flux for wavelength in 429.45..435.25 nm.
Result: 7.24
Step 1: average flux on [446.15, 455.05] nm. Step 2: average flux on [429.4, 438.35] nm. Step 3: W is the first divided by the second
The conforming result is 1.39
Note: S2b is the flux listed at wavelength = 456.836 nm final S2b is 13.67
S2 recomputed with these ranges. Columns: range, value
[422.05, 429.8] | 5.96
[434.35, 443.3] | 8.54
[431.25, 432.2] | 8.57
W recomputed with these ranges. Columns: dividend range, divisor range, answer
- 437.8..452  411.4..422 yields 1.52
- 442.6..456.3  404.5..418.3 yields 1.72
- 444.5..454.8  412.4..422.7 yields 1.70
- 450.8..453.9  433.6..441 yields 1.29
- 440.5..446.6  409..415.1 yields 1.43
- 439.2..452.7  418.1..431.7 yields 1.64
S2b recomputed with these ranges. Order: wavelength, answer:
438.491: 3.928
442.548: 8.069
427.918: 7.606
